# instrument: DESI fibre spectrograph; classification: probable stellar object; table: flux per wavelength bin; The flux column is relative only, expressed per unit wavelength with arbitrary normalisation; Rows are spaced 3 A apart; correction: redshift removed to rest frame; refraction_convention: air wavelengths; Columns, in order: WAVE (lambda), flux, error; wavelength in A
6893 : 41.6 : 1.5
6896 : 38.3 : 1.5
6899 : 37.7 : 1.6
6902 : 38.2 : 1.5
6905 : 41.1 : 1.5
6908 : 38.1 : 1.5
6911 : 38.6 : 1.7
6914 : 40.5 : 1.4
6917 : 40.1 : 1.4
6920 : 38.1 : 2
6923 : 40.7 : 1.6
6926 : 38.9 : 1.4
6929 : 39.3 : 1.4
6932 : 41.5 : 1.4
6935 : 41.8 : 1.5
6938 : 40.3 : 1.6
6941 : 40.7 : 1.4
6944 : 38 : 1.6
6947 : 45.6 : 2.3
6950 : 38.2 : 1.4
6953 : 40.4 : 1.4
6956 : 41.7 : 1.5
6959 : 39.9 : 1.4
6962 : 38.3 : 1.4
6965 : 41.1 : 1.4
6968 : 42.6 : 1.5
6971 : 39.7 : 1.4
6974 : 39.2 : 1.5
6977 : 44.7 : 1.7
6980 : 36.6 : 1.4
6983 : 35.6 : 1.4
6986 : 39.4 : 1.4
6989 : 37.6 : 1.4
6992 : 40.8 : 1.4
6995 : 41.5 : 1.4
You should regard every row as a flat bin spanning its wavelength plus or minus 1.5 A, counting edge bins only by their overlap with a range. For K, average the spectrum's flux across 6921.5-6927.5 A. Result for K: 39.8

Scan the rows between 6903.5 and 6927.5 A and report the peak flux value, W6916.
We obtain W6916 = 41.1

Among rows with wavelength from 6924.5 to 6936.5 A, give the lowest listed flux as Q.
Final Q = 38.9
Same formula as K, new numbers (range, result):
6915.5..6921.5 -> 39.1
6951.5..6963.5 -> 40.1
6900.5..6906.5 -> 39.7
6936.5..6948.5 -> 41.1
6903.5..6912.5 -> 39.3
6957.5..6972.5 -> 40.3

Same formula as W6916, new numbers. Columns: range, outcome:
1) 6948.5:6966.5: 41.7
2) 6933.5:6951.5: 45.6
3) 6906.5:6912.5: 38.6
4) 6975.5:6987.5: 44.7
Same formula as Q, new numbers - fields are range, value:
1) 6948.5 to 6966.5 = 38.2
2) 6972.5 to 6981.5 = 36.6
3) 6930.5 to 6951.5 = 38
